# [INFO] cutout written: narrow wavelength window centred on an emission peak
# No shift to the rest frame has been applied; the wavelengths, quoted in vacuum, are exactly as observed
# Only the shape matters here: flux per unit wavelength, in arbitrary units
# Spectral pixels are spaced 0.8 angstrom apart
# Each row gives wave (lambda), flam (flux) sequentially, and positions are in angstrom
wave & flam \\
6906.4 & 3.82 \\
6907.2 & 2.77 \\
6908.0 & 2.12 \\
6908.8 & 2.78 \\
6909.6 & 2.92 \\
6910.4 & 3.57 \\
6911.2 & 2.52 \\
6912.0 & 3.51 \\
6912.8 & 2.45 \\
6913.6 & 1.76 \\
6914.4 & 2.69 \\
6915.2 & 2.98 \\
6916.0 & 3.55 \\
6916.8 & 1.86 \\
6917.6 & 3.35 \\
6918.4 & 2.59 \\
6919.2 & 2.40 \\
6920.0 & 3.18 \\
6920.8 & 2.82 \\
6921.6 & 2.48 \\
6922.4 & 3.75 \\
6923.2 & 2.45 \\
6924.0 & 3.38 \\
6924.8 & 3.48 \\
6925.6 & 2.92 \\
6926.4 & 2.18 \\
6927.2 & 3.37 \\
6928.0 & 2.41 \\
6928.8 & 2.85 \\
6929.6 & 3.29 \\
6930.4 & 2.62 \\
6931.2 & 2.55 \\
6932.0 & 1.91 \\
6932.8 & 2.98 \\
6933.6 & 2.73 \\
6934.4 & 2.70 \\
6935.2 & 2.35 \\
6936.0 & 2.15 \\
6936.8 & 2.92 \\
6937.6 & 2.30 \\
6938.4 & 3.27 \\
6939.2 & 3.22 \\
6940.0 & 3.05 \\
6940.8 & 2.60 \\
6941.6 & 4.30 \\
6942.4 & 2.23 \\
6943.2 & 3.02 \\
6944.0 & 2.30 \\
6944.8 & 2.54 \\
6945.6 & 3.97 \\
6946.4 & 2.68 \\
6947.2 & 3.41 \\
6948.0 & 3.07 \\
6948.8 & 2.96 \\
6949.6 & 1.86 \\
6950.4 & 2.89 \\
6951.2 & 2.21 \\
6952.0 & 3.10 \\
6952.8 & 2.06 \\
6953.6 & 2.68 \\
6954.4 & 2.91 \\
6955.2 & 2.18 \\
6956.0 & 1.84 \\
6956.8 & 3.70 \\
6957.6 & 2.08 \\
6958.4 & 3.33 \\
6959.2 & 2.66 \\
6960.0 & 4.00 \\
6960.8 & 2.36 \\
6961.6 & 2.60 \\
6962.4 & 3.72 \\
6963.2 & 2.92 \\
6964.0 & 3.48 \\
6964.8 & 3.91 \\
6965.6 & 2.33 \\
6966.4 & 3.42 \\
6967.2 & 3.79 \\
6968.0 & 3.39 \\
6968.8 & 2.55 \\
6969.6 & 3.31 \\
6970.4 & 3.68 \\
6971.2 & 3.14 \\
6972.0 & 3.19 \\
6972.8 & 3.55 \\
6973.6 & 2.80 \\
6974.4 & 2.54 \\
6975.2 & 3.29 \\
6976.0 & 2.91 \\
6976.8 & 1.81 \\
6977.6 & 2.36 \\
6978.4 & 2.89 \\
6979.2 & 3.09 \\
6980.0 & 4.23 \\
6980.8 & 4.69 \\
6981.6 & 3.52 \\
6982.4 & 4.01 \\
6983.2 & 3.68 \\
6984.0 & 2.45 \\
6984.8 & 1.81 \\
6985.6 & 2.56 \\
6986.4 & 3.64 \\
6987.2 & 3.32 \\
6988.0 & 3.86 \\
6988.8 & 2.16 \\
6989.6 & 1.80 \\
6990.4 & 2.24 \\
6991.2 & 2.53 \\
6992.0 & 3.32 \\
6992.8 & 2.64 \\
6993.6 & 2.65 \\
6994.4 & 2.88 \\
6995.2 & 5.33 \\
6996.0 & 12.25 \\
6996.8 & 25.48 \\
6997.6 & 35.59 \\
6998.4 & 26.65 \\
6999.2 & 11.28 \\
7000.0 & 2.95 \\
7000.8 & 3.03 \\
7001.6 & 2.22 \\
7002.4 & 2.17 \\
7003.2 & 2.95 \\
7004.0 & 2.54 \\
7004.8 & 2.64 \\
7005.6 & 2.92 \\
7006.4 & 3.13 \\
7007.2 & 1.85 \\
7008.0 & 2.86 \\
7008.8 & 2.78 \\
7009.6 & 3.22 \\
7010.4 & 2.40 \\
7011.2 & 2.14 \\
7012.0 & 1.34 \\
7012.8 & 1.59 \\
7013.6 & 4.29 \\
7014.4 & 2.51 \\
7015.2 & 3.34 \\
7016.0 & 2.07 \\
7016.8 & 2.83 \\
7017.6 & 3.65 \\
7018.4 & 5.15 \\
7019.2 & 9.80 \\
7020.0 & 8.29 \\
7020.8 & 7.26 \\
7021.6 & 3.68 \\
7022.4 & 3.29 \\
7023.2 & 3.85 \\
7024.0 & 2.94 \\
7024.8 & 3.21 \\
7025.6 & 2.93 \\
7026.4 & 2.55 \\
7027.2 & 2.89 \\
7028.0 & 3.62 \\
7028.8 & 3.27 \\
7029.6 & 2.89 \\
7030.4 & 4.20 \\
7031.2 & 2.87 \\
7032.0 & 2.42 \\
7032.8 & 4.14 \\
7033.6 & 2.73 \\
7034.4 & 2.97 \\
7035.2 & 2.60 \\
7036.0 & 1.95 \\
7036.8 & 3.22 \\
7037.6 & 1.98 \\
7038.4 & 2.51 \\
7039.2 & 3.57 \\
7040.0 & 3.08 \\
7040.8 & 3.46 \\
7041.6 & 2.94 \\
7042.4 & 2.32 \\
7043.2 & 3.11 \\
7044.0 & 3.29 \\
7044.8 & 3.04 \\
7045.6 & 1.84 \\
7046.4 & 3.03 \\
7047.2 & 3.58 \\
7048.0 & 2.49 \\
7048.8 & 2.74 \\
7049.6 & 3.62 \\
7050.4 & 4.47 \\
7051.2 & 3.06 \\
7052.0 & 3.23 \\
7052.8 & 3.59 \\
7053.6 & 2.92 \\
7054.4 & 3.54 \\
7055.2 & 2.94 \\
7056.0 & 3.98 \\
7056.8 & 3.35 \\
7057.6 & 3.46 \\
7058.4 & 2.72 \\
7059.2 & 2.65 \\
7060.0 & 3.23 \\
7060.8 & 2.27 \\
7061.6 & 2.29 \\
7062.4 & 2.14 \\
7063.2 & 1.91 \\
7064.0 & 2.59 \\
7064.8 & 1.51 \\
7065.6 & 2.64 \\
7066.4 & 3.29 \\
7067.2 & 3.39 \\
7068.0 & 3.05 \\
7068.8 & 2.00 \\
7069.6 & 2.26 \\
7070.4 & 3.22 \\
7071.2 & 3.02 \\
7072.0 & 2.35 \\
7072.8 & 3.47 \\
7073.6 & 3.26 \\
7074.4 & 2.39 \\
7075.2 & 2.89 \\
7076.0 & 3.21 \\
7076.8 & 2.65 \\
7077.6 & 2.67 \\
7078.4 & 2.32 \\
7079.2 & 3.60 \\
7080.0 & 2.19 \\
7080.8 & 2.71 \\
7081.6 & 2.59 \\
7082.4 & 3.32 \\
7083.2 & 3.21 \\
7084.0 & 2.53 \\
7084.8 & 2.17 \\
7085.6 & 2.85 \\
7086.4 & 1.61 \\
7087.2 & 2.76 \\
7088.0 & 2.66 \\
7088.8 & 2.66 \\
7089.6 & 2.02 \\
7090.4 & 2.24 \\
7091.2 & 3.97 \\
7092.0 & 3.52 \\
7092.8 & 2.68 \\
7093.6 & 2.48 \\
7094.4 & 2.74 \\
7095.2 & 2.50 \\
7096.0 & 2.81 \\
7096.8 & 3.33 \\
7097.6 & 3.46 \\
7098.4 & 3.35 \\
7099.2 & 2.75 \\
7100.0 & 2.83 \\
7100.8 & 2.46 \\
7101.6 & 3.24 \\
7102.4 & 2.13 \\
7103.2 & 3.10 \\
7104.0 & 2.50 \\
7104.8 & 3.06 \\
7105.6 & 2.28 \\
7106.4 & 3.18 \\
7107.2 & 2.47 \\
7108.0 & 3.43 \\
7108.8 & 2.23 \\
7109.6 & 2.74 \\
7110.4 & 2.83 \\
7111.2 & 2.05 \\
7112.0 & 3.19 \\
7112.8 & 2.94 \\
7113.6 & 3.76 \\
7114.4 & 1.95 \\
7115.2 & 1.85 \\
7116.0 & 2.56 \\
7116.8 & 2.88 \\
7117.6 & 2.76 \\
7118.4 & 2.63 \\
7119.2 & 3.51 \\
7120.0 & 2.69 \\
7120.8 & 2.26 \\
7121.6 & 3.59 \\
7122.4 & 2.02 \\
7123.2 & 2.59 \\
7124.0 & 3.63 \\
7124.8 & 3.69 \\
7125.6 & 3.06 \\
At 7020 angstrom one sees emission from [N II]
